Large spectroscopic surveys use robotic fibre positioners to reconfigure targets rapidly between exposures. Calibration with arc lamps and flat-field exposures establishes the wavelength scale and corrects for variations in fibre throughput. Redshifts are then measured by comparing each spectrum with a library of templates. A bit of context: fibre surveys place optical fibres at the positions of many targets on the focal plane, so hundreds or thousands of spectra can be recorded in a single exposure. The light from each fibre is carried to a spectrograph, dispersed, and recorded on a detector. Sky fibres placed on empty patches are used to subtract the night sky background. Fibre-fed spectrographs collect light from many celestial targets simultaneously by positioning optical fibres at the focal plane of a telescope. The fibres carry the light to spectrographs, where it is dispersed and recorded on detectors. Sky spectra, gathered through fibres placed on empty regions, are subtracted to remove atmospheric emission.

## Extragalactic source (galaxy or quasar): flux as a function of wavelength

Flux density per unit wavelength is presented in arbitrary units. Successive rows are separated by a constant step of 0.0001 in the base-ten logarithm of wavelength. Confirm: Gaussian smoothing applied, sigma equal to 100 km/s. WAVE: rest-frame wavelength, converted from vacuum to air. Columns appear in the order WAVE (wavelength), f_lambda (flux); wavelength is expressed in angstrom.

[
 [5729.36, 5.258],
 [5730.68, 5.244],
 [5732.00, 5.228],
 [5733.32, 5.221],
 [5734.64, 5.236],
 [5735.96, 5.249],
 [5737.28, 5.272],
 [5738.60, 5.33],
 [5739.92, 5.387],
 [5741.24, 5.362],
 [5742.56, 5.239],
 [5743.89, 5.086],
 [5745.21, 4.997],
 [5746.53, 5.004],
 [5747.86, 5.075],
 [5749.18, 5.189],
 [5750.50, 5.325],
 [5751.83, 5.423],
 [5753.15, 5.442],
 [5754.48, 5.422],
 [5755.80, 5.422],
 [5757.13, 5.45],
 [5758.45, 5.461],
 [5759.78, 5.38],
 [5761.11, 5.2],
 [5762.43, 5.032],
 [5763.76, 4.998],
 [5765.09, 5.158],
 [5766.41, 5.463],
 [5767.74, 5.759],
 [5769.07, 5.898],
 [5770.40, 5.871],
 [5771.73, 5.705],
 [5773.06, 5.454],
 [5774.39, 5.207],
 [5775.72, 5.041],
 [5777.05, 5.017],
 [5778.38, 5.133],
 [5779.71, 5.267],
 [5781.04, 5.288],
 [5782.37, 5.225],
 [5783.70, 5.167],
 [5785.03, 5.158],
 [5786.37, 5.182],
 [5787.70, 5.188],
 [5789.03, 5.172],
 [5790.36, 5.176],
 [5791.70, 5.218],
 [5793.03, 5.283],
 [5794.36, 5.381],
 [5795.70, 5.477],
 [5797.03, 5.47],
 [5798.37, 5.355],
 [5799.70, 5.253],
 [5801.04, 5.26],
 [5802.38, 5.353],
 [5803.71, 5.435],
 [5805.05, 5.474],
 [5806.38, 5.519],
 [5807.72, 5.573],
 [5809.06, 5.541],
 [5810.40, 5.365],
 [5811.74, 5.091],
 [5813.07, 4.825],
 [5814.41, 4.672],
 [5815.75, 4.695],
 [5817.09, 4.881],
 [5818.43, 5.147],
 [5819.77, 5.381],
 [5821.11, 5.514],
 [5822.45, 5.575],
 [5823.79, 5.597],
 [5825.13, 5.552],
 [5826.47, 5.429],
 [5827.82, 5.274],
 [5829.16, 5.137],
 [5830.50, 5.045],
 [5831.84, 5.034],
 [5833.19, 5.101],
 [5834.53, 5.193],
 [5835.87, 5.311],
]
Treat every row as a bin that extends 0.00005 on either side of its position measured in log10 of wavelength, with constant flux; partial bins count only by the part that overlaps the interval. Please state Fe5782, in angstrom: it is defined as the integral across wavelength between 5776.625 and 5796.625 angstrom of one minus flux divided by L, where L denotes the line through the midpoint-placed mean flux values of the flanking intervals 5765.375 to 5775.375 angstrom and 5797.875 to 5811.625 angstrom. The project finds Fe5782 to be 1.0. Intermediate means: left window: 5.59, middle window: 5.23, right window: 5.4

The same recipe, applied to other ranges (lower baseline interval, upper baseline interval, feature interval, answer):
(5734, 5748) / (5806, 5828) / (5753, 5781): -0.7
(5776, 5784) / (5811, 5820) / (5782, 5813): -1.5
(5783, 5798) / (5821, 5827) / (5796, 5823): 0.7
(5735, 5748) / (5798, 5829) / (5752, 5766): -0.2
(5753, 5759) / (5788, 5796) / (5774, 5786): 0.4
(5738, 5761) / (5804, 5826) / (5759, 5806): -0.3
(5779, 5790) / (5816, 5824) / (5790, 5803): -0.2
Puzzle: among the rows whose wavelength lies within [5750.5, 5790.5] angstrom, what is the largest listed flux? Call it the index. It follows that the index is 5.898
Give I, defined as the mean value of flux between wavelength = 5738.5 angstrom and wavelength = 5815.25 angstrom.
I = 5.3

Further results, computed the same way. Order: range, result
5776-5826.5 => 5.27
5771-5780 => 5.26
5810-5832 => 5.19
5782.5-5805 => 5.29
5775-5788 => 5.17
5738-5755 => 5.25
